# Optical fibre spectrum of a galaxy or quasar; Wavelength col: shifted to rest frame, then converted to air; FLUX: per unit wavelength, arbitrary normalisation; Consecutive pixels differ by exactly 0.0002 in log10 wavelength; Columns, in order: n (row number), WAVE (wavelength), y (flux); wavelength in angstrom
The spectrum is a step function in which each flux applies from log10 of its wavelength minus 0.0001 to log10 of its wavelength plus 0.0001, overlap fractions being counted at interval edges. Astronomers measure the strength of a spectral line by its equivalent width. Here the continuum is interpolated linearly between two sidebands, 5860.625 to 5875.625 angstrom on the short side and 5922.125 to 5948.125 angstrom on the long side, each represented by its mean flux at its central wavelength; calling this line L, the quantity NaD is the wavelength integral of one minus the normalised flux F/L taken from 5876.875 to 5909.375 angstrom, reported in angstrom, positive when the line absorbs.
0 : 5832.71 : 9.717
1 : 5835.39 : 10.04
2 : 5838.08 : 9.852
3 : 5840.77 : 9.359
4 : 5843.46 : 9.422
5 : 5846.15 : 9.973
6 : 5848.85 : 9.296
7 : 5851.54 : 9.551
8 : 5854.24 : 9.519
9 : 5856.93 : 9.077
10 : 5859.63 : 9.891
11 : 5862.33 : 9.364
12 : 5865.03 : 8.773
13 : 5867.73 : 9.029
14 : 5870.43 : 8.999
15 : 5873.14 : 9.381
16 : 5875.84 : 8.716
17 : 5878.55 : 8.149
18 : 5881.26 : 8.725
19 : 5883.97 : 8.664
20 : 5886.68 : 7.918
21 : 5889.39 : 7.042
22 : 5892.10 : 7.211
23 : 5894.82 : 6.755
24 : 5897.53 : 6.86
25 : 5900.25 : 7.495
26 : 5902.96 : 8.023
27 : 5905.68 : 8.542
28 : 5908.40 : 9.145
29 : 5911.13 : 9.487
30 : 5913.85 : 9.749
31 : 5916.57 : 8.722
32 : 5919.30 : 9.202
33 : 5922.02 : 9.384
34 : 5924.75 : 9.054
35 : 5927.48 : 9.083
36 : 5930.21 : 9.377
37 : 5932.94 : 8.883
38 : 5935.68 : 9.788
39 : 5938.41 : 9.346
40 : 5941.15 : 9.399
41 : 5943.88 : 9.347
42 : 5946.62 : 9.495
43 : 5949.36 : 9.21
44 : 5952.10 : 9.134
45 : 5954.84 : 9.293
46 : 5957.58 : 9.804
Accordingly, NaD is 4.6 angstrom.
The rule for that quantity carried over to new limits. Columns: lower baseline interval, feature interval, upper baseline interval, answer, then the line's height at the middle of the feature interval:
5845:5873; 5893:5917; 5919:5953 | 2.7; 9.31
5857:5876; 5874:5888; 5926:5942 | 1.1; 9.21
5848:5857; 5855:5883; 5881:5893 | -1.1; 8.67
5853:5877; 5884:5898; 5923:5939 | 2.9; 9.22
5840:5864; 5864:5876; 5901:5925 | 0.4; 9.34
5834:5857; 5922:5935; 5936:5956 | 0.3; 9.39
